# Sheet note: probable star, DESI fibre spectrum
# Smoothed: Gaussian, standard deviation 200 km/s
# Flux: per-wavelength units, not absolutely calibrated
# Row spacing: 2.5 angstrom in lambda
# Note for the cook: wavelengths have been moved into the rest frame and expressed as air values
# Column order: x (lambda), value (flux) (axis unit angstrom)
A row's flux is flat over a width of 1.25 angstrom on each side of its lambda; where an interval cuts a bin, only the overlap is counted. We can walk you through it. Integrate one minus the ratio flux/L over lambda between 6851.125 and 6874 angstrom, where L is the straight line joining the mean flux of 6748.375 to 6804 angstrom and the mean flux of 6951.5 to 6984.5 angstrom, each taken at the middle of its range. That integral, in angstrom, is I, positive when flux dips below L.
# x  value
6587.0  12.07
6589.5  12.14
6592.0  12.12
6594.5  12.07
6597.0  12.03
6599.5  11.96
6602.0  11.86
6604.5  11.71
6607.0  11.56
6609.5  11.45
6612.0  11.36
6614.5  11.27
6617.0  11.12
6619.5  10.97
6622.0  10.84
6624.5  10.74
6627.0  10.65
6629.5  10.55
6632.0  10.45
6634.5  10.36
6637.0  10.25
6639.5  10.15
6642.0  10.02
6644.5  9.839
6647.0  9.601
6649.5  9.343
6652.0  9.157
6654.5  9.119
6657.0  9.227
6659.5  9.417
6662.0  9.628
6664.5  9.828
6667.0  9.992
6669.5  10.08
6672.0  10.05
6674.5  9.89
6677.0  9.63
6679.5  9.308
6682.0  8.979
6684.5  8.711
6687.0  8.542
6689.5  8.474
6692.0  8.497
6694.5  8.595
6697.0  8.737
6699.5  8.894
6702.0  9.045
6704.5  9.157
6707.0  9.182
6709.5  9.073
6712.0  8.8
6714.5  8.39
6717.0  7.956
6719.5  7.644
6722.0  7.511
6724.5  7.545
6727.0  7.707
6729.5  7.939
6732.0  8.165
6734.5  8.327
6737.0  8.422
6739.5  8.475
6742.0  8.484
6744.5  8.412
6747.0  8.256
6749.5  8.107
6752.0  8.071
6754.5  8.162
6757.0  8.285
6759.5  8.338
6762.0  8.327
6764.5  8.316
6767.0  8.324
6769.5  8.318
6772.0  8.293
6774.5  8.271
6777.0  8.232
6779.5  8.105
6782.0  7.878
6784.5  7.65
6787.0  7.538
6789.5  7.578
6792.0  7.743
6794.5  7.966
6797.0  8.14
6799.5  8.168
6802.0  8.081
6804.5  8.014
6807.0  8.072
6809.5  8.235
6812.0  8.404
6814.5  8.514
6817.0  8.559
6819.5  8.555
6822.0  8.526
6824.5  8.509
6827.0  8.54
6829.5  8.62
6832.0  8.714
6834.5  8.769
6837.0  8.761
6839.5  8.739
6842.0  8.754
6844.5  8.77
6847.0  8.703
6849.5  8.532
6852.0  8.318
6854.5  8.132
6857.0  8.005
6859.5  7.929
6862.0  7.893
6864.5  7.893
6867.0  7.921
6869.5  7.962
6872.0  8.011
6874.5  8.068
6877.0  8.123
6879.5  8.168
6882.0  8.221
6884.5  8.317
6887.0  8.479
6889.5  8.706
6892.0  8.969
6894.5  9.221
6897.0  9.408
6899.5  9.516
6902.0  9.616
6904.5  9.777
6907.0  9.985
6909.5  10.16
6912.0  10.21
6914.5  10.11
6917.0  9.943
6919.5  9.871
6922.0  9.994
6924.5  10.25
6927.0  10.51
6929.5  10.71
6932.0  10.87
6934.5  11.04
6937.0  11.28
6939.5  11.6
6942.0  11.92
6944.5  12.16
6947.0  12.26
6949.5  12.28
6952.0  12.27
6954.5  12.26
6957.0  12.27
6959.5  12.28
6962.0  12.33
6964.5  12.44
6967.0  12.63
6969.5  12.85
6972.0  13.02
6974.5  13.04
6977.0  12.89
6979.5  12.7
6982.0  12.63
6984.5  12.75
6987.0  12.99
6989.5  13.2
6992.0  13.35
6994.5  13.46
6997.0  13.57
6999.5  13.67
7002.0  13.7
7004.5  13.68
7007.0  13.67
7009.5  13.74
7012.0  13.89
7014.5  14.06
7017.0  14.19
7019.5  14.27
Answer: 4.8 angstrom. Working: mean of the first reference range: 8.08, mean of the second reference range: 12.6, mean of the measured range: 8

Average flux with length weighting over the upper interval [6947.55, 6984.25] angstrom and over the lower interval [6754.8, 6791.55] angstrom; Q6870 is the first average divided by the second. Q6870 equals 1.55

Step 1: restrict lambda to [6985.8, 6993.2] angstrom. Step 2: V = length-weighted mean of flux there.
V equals 13.2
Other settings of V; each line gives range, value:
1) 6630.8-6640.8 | 10.3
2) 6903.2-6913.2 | 10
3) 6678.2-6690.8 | 8.8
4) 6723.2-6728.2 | 7.62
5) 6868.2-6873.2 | 7.99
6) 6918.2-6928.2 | 10.2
